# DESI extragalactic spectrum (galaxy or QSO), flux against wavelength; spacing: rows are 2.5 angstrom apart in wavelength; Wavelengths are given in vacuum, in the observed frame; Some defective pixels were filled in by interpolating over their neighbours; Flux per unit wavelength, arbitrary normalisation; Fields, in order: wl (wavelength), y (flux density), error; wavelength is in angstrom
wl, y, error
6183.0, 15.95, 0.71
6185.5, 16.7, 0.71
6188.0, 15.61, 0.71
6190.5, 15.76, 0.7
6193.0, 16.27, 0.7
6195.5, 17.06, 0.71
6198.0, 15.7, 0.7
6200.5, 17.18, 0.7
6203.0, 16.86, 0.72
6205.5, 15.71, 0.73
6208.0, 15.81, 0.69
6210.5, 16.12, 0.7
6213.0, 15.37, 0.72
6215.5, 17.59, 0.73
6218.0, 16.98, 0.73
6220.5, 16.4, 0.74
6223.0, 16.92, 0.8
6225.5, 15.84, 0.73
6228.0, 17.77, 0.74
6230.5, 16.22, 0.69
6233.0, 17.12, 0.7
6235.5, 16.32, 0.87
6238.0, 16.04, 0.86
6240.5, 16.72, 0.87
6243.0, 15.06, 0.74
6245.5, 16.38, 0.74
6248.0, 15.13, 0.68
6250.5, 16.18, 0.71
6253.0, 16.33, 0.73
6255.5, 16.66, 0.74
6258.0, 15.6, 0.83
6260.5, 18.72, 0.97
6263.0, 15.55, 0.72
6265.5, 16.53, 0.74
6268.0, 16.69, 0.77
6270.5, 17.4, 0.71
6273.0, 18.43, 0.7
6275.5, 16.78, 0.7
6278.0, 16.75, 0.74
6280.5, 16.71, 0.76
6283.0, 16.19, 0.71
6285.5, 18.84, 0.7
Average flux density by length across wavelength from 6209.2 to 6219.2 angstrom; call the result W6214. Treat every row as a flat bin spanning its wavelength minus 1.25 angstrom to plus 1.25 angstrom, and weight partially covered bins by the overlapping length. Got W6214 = 16.5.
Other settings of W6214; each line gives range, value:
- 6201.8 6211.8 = 16.1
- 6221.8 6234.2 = 16.8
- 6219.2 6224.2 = 16.7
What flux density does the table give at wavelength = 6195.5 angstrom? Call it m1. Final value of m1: 17.06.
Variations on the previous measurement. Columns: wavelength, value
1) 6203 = 16.86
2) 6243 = 15.06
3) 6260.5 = 18.72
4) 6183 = 15.95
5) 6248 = 15.13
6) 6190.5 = 15.76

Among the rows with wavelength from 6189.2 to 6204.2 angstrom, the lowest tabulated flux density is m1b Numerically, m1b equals 15.7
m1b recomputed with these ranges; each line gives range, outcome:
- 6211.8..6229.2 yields 15.37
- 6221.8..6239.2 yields 15.84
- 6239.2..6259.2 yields 15.06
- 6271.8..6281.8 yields 16.71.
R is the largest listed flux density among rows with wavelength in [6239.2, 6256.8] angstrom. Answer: 16.72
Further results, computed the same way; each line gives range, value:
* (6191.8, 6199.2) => 17.06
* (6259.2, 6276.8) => 18.72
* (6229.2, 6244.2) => 17.12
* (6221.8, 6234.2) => 17.77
